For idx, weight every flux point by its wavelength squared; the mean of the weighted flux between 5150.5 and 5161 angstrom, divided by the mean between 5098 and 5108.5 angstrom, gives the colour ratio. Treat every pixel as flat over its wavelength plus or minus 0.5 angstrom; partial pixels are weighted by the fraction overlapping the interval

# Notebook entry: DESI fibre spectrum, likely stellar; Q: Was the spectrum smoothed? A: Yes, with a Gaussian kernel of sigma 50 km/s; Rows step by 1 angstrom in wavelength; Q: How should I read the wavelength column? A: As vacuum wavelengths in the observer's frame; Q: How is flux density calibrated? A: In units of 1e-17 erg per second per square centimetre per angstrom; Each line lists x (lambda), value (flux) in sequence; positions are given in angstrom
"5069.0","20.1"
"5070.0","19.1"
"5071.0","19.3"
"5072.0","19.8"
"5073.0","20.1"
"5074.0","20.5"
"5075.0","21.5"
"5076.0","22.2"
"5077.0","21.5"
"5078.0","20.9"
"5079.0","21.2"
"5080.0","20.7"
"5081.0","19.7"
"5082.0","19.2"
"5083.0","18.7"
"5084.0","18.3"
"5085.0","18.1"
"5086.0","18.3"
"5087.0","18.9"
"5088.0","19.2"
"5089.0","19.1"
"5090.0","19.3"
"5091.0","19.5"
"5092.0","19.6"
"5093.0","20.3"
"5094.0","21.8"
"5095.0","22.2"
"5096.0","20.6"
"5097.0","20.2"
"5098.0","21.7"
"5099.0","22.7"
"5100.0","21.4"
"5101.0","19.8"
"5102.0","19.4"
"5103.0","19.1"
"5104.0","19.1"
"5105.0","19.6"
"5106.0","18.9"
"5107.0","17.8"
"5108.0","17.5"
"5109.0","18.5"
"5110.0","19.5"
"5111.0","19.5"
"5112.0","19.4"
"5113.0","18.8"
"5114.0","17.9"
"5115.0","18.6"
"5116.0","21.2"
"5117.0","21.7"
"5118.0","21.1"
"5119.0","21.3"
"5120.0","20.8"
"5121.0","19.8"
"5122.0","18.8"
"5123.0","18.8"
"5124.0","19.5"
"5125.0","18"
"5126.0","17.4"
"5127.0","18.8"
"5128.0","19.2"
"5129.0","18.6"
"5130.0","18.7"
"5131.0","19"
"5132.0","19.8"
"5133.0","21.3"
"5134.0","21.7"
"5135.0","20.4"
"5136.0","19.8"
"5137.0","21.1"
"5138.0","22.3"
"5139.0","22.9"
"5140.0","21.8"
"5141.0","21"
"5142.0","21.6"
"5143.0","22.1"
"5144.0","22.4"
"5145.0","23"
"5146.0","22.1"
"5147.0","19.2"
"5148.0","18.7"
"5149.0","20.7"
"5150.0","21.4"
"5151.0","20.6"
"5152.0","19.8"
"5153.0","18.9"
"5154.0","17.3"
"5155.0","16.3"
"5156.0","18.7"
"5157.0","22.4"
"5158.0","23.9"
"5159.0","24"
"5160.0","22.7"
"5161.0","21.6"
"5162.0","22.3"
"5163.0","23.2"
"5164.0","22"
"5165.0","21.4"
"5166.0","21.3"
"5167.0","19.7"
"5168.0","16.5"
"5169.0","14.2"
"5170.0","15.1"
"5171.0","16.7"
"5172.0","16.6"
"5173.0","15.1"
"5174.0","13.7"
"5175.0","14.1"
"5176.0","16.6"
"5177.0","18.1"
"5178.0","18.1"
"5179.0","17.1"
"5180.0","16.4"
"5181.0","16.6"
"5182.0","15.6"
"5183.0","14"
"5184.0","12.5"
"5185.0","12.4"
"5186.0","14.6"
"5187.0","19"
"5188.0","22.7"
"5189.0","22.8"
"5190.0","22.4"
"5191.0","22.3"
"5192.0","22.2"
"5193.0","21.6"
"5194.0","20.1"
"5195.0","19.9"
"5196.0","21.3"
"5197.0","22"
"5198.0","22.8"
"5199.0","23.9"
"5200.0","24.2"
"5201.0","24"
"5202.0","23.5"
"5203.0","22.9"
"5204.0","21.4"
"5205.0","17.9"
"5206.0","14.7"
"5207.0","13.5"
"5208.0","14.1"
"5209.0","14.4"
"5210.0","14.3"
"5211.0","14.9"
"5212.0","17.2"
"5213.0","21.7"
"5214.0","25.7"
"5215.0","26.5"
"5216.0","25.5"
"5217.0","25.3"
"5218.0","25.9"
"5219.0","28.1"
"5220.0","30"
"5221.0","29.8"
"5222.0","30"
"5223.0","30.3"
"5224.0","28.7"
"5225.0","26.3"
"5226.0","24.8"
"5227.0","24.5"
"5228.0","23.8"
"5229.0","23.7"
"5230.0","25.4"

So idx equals 1.1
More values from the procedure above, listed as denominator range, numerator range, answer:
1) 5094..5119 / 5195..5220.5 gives 1.12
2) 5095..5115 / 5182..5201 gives 1.06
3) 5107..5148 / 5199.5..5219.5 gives 1.07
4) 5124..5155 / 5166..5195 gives 0.88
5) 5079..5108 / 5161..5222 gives 1.04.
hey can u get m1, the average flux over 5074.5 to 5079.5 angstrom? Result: 21.5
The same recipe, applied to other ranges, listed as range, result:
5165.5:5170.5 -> 17.4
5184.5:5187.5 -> 15.3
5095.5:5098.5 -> 20.8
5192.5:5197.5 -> 21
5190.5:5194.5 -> 21.6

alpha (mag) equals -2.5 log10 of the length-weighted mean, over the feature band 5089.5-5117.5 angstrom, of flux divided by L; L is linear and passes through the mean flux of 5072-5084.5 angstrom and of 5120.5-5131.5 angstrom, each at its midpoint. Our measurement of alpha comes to -0.02 mag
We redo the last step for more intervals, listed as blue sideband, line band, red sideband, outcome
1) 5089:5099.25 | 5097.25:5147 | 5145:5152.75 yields 0.03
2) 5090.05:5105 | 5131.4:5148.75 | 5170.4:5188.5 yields -0.17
